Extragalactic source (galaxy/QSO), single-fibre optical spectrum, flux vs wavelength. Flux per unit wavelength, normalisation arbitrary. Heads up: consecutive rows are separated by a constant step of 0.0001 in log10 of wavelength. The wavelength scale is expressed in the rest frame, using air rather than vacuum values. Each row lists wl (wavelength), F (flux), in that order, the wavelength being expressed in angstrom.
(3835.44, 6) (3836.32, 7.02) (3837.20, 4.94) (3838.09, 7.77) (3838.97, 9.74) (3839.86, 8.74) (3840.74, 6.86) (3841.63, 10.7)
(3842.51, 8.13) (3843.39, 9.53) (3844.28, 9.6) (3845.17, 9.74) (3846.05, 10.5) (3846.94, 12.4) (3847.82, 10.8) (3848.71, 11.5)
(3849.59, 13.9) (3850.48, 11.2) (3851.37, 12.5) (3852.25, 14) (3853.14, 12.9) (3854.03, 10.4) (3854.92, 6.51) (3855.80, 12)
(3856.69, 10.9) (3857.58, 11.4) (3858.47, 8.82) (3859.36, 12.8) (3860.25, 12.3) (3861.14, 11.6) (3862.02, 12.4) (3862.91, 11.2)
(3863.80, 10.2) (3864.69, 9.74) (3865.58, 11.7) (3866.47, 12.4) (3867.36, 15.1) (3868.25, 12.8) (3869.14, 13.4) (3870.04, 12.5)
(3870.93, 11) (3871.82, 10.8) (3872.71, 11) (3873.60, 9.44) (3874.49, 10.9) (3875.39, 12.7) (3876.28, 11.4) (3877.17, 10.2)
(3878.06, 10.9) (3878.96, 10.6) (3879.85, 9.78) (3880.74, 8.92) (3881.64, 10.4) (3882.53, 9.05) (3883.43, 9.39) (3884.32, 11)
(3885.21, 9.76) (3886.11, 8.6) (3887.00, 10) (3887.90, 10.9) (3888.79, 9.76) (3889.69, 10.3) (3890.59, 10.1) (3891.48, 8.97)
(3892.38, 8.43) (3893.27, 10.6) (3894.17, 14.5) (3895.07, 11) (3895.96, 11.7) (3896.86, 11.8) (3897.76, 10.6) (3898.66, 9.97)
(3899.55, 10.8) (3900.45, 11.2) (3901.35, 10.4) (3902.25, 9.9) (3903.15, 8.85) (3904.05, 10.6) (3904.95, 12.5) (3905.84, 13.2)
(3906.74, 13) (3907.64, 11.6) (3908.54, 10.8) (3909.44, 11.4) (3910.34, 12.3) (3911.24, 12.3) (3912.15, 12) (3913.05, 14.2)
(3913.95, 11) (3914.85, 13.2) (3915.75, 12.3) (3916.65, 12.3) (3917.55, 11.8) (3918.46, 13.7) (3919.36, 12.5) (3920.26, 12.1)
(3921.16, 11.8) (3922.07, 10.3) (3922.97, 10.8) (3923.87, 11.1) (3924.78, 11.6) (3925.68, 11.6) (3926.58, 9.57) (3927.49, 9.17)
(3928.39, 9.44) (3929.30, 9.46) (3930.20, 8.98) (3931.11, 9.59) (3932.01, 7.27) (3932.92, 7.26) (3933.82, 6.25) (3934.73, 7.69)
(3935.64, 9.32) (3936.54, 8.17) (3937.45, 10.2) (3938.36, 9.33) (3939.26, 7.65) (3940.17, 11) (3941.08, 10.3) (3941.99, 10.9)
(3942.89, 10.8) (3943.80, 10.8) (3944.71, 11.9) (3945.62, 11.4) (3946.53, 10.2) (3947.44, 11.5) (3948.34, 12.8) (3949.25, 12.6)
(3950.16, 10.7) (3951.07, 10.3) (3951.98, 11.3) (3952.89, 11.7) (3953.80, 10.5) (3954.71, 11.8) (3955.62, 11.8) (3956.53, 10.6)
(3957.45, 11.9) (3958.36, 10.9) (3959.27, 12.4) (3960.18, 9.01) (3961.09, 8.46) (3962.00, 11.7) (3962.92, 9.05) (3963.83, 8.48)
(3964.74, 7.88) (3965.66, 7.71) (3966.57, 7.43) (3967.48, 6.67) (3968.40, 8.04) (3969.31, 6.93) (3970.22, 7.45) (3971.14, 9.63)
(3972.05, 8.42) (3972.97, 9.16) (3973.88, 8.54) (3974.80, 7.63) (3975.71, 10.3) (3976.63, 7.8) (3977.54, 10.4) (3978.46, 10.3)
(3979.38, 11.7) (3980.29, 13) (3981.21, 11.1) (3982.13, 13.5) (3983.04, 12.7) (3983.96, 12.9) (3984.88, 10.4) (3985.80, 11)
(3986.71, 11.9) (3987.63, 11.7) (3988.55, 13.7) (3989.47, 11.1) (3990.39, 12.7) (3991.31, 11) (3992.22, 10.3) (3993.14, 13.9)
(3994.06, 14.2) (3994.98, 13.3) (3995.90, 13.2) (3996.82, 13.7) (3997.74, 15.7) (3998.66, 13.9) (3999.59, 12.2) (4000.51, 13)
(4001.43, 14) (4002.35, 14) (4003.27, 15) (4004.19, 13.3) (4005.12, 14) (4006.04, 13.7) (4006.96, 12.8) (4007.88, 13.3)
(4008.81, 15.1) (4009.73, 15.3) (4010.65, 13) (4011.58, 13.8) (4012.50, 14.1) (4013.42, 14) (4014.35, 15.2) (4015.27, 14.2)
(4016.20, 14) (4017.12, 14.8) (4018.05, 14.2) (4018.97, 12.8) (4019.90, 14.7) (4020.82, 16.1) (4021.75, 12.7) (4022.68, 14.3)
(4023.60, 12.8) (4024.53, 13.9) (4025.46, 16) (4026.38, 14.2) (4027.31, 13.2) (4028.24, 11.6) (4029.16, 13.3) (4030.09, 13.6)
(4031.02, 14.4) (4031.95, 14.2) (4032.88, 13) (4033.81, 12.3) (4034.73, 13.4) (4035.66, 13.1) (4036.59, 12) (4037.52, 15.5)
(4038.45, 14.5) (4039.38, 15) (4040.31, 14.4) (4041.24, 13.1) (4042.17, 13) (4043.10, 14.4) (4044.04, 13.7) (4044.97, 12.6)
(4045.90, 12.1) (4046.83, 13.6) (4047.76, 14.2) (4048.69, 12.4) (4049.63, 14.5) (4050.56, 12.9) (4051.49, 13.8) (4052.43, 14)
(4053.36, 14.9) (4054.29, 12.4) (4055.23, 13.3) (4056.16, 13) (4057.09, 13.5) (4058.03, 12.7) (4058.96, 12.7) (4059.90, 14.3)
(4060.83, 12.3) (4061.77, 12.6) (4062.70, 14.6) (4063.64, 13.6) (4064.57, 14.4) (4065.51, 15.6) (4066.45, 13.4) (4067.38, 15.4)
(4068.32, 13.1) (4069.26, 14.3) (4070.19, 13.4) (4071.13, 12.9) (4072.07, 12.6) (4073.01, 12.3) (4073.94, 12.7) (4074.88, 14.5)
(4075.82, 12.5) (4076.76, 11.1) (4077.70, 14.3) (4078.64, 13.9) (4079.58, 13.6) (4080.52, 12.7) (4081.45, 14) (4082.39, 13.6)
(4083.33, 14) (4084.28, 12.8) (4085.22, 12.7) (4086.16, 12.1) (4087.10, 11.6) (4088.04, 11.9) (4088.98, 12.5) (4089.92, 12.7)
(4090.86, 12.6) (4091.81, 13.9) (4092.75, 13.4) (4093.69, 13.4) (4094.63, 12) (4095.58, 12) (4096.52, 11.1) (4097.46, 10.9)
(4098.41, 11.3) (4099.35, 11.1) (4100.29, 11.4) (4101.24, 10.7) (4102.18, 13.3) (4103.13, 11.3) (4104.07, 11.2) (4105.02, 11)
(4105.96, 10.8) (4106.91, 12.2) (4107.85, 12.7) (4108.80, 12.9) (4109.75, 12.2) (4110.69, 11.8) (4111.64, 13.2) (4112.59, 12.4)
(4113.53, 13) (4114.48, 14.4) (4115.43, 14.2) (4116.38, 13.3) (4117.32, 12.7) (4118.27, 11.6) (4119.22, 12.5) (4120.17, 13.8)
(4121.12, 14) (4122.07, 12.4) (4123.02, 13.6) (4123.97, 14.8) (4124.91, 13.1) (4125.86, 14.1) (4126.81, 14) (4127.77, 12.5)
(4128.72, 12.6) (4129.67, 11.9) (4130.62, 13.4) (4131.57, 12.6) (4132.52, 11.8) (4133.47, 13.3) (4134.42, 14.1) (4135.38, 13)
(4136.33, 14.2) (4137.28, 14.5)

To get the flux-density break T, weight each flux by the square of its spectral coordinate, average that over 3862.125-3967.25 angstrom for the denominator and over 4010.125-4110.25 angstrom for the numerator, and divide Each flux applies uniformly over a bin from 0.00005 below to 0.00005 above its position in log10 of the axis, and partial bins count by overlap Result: 1.3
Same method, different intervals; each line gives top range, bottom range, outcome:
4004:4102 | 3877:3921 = 1.31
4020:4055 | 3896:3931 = 1.29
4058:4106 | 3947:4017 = 1.15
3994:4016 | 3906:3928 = 1.23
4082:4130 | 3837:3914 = 1.30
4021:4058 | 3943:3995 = 1.32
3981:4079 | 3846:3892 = 1.33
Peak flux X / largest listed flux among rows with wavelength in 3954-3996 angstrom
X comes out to 14.2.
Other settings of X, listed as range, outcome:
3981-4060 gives 16.1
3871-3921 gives 14.5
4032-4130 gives 15.6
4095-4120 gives 14.4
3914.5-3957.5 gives 13.7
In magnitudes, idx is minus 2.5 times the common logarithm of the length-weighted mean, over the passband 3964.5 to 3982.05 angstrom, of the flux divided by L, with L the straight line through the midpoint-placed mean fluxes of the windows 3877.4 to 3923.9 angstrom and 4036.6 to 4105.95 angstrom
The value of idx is 0.297 mag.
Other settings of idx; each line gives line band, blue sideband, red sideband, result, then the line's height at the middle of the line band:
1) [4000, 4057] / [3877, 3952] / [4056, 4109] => -0.14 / 12.1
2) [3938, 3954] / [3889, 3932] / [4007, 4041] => 0.11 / 12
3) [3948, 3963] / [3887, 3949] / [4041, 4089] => 0.03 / 11.4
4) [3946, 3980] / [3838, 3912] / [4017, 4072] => 0.24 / 12.3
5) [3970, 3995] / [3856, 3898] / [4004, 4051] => 0.17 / 12.9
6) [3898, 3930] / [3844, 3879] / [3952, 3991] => -0.05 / 10.9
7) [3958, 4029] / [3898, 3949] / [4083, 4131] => -0.05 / 11.4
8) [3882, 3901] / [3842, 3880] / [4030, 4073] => 0.12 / 11.6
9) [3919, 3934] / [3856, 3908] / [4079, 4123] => 0.13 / 11.3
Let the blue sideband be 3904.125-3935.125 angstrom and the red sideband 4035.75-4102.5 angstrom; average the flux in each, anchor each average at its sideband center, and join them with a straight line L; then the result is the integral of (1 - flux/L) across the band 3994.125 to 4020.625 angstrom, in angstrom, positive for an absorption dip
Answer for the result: -3.7 angstrom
